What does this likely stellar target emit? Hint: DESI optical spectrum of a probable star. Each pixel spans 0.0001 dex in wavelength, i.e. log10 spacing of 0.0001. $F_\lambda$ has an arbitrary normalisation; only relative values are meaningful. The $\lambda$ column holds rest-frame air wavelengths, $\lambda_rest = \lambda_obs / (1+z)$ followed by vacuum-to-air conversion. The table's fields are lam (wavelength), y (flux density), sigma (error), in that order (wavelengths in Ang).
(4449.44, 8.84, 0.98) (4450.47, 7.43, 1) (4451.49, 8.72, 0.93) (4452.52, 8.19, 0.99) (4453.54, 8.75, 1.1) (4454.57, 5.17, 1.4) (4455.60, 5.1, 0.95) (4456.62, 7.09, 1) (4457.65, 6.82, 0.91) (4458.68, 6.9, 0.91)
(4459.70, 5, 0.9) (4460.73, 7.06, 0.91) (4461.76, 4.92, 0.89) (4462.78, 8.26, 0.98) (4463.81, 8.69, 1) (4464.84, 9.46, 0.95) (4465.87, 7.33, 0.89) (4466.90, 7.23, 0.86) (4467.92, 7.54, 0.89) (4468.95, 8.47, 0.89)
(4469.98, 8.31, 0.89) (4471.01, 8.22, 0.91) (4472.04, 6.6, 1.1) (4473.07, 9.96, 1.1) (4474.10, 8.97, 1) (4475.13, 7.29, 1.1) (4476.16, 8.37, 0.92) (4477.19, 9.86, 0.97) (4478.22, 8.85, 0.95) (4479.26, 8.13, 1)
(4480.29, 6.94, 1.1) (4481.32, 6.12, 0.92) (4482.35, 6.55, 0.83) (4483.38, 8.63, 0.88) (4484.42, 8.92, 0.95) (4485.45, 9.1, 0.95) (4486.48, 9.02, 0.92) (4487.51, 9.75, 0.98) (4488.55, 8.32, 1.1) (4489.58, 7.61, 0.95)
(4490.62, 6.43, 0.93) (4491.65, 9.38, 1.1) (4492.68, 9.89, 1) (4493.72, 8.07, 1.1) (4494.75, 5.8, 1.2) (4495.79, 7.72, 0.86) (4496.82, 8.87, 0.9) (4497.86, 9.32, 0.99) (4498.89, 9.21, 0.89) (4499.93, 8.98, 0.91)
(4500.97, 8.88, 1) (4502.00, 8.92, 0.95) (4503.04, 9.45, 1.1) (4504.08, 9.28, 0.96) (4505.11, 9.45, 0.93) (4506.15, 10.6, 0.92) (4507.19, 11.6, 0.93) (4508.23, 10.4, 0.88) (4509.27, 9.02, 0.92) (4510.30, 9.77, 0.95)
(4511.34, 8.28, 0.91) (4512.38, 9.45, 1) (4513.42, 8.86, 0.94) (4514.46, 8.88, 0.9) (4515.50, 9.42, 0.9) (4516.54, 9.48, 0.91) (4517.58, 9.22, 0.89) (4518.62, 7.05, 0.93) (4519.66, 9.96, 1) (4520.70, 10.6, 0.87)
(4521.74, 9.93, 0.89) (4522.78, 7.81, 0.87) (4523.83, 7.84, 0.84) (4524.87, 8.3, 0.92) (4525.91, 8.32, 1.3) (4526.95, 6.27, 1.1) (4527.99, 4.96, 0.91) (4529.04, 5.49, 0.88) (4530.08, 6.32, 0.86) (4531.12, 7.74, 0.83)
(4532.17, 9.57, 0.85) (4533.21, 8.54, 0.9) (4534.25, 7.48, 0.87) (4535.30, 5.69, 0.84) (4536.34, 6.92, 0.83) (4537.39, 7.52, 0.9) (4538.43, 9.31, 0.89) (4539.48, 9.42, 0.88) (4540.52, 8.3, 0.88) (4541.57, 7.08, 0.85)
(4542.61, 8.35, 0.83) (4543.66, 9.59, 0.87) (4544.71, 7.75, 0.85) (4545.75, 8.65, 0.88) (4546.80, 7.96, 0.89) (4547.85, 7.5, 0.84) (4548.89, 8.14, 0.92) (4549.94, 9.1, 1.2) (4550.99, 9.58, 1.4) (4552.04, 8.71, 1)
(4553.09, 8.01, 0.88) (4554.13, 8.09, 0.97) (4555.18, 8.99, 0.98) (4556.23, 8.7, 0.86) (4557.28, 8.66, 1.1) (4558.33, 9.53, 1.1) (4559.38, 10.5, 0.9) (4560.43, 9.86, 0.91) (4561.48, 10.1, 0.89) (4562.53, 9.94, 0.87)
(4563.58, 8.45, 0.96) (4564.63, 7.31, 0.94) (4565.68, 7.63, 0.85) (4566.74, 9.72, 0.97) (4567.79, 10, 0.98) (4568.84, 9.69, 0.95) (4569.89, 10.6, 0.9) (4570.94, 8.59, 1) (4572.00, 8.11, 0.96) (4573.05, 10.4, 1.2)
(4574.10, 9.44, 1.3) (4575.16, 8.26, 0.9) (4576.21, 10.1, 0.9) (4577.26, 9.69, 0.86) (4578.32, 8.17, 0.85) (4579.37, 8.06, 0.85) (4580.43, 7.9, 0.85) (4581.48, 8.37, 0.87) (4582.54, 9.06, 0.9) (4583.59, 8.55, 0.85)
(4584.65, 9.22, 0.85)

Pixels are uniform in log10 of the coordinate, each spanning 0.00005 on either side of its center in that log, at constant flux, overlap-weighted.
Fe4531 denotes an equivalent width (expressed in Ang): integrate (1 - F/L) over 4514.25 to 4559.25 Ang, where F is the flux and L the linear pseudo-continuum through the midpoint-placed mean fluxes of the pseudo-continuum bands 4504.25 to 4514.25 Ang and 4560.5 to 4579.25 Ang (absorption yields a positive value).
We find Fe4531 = 5.6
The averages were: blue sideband 9.68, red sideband 9.18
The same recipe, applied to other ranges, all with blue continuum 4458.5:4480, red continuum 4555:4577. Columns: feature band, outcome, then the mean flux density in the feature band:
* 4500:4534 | -0.7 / 8.73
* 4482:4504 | -0.9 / 8.54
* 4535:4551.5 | 1.4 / 8.21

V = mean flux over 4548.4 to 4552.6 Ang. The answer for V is 8.86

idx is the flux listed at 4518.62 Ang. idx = 7.05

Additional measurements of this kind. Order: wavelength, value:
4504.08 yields 9.28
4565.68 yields 7.63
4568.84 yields 9.69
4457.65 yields 6.82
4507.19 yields 11.6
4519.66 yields 9.96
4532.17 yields 9.57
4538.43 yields 9.31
